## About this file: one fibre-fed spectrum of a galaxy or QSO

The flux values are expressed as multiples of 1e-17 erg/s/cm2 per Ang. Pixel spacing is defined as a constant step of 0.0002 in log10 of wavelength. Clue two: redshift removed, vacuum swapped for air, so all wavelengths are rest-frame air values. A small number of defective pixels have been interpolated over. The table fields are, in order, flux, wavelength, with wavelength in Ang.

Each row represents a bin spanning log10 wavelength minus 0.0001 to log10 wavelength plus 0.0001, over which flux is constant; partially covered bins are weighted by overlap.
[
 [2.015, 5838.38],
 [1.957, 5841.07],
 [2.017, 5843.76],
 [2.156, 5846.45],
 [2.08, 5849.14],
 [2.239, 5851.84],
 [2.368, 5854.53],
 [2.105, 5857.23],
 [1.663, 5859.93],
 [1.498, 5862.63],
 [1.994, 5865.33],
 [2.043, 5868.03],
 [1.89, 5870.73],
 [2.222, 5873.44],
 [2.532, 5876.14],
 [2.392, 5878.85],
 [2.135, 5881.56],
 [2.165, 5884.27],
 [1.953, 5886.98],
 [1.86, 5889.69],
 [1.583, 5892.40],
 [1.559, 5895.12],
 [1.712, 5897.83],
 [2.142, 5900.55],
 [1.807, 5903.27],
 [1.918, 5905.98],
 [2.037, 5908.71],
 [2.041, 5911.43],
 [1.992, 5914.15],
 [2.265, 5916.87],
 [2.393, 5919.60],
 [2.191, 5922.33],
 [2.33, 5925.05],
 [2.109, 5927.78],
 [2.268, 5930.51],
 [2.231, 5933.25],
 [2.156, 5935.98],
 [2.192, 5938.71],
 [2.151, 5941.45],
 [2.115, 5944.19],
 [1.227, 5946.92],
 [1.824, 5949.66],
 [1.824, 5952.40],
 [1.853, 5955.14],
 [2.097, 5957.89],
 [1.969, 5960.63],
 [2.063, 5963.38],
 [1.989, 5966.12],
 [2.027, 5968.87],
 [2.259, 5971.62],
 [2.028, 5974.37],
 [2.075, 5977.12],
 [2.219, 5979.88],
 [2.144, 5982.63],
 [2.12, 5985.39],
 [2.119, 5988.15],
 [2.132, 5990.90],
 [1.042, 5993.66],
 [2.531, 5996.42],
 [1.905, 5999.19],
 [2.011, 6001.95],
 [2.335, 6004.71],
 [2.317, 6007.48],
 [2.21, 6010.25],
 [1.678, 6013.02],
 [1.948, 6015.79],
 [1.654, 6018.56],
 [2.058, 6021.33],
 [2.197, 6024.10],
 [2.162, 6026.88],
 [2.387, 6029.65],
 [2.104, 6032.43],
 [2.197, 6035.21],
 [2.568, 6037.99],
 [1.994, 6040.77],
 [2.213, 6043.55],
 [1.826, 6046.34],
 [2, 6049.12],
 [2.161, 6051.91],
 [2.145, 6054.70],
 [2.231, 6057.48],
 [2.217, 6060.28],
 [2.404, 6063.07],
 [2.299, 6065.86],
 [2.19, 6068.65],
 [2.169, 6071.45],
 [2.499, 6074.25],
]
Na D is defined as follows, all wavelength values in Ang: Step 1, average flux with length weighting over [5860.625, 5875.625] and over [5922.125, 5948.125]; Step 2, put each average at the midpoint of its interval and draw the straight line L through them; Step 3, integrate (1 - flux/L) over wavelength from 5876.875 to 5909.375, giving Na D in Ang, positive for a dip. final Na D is 0.9 Ang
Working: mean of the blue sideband 1.95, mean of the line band 1.95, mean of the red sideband 2.1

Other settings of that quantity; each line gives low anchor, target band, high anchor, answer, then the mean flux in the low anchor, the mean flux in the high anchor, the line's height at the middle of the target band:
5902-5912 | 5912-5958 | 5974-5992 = -1.41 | 1.95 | 2.12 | 2.01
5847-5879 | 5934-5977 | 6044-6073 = 2.59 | 2.08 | 2.17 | 2.12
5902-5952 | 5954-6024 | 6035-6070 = 2.99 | 2.07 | 2.19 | 2.13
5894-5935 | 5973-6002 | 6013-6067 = 1.05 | 2.07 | 2.13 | 2.11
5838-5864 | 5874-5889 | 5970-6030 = -1.47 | 2.01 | 2.06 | 2.02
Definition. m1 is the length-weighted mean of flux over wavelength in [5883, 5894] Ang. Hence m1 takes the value 1.88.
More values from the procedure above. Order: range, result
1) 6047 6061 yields 2.13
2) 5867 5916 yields 2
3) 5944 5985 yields 1.98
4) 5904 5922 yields 2.1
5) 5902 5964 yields 2.05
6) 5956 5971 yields 2.03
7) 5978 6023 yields 2.03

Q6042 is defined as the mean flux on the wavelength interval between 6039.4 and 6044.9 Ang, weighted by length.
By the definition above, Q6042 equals 2.1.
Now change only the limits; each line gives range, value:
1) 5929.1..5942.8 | 2.2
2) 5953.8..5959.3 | 1.97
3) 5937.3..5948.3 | 1.92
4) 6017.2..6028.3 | 2.02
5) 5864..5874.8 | 2.04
